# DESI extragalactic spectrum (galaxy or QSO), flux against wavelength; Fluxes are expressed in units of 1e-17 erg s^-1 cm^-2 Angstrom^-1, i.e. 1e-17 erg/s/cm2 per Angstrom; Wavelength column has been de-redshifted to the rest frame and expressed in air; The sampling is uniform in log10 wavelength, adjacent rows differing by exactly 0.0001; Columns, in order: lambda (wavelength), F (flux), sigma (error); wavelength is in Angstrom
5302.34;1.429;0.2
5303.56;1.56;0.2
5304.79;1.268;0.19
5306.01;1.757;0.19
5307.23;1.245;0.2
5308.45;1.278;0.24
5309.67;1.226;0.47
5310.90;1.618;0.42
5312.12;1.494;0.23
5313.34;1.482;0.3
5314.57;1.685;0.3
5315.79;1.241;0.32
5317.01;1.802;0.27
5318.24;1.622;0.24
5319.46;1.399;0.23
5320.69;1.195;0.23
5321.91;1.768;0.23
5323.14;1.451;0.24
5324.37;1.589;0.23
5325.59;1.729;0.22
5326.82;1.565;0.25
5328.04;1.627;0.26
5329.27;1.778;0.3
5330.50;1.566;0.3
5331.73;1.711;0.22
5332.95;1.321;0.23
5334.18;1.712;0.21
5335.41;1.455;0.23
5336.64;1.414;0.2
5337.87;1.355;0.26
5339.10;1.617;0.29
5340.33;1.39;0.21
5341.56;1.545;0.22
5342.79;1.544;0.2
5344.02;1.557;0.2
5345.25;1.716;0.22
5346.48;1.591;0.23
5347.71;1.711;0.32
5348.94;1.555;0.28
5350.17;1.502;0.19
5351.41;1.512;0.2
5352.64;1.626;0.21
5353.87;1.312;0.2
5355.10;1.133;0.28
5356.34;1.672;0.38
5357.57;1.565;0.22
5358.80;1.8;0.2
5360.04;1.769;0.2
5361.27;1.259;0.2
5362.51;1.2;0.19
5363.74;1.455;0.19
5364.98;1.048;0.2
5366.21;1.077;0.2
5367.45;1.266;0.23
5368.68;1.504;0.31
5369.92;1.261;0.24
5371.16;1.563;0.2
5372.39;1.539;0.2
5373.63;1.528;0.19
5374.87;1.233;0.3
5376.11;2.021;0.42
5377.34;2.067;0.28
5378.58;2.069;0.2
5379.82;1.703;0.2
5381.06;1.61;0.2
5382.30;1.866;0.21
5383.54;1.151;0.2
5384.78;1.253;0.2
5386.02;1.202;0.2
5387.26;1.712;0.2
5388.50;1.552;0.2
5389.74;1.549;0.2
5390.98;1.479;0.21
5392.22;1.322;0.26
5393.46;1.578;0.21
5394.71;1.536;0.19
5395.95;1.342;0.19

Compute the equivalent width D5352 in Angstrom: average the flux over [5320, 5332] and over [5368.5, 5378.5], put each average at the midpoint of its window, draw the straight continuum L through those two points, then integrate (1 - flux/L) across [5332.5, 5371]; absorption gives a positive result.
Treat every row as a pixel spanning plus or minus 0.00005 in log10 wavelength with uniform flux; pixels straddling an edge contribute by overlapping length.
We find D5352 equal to 3.3 Angstrom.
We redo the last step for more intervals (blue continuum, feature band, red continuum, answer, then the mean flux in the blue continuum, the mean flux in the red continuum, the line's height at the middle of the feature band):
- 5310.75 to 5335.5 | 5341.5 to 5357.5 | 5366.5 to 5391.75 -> 0.20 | 1.56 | 1.55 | 1.56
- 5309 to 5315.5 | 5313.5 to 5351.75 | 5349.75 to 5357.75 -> -2.02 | 1.49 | 1.47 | 1.48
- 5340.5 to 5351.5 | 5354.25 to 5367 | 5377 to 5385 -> 1.77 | 1.58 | 1.68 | 1.62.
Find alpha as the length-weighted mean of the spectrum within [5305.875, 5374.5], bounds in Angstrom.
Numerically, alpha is 1.5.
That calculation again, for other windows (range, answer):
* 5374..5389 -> 1.62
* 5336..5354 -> 1.54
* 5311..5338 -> 1.55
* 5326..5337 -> 1.58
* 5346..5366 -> 1.47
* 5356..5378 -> 1.49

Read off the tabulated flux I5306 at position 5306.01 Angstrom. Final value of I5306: 1.757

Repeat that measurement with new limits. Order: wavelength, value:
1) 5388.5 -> 1.552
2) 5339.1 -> 1.617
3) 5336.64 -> 1.414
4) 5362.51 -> 1.2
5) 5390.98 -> 1.479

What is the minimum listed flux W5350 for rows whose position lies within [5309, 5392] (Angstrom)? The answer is 1.048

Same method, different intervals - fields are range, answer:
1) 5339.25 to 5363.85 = 1.133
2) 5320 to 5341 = 1.195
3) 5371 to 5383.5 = 1.233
